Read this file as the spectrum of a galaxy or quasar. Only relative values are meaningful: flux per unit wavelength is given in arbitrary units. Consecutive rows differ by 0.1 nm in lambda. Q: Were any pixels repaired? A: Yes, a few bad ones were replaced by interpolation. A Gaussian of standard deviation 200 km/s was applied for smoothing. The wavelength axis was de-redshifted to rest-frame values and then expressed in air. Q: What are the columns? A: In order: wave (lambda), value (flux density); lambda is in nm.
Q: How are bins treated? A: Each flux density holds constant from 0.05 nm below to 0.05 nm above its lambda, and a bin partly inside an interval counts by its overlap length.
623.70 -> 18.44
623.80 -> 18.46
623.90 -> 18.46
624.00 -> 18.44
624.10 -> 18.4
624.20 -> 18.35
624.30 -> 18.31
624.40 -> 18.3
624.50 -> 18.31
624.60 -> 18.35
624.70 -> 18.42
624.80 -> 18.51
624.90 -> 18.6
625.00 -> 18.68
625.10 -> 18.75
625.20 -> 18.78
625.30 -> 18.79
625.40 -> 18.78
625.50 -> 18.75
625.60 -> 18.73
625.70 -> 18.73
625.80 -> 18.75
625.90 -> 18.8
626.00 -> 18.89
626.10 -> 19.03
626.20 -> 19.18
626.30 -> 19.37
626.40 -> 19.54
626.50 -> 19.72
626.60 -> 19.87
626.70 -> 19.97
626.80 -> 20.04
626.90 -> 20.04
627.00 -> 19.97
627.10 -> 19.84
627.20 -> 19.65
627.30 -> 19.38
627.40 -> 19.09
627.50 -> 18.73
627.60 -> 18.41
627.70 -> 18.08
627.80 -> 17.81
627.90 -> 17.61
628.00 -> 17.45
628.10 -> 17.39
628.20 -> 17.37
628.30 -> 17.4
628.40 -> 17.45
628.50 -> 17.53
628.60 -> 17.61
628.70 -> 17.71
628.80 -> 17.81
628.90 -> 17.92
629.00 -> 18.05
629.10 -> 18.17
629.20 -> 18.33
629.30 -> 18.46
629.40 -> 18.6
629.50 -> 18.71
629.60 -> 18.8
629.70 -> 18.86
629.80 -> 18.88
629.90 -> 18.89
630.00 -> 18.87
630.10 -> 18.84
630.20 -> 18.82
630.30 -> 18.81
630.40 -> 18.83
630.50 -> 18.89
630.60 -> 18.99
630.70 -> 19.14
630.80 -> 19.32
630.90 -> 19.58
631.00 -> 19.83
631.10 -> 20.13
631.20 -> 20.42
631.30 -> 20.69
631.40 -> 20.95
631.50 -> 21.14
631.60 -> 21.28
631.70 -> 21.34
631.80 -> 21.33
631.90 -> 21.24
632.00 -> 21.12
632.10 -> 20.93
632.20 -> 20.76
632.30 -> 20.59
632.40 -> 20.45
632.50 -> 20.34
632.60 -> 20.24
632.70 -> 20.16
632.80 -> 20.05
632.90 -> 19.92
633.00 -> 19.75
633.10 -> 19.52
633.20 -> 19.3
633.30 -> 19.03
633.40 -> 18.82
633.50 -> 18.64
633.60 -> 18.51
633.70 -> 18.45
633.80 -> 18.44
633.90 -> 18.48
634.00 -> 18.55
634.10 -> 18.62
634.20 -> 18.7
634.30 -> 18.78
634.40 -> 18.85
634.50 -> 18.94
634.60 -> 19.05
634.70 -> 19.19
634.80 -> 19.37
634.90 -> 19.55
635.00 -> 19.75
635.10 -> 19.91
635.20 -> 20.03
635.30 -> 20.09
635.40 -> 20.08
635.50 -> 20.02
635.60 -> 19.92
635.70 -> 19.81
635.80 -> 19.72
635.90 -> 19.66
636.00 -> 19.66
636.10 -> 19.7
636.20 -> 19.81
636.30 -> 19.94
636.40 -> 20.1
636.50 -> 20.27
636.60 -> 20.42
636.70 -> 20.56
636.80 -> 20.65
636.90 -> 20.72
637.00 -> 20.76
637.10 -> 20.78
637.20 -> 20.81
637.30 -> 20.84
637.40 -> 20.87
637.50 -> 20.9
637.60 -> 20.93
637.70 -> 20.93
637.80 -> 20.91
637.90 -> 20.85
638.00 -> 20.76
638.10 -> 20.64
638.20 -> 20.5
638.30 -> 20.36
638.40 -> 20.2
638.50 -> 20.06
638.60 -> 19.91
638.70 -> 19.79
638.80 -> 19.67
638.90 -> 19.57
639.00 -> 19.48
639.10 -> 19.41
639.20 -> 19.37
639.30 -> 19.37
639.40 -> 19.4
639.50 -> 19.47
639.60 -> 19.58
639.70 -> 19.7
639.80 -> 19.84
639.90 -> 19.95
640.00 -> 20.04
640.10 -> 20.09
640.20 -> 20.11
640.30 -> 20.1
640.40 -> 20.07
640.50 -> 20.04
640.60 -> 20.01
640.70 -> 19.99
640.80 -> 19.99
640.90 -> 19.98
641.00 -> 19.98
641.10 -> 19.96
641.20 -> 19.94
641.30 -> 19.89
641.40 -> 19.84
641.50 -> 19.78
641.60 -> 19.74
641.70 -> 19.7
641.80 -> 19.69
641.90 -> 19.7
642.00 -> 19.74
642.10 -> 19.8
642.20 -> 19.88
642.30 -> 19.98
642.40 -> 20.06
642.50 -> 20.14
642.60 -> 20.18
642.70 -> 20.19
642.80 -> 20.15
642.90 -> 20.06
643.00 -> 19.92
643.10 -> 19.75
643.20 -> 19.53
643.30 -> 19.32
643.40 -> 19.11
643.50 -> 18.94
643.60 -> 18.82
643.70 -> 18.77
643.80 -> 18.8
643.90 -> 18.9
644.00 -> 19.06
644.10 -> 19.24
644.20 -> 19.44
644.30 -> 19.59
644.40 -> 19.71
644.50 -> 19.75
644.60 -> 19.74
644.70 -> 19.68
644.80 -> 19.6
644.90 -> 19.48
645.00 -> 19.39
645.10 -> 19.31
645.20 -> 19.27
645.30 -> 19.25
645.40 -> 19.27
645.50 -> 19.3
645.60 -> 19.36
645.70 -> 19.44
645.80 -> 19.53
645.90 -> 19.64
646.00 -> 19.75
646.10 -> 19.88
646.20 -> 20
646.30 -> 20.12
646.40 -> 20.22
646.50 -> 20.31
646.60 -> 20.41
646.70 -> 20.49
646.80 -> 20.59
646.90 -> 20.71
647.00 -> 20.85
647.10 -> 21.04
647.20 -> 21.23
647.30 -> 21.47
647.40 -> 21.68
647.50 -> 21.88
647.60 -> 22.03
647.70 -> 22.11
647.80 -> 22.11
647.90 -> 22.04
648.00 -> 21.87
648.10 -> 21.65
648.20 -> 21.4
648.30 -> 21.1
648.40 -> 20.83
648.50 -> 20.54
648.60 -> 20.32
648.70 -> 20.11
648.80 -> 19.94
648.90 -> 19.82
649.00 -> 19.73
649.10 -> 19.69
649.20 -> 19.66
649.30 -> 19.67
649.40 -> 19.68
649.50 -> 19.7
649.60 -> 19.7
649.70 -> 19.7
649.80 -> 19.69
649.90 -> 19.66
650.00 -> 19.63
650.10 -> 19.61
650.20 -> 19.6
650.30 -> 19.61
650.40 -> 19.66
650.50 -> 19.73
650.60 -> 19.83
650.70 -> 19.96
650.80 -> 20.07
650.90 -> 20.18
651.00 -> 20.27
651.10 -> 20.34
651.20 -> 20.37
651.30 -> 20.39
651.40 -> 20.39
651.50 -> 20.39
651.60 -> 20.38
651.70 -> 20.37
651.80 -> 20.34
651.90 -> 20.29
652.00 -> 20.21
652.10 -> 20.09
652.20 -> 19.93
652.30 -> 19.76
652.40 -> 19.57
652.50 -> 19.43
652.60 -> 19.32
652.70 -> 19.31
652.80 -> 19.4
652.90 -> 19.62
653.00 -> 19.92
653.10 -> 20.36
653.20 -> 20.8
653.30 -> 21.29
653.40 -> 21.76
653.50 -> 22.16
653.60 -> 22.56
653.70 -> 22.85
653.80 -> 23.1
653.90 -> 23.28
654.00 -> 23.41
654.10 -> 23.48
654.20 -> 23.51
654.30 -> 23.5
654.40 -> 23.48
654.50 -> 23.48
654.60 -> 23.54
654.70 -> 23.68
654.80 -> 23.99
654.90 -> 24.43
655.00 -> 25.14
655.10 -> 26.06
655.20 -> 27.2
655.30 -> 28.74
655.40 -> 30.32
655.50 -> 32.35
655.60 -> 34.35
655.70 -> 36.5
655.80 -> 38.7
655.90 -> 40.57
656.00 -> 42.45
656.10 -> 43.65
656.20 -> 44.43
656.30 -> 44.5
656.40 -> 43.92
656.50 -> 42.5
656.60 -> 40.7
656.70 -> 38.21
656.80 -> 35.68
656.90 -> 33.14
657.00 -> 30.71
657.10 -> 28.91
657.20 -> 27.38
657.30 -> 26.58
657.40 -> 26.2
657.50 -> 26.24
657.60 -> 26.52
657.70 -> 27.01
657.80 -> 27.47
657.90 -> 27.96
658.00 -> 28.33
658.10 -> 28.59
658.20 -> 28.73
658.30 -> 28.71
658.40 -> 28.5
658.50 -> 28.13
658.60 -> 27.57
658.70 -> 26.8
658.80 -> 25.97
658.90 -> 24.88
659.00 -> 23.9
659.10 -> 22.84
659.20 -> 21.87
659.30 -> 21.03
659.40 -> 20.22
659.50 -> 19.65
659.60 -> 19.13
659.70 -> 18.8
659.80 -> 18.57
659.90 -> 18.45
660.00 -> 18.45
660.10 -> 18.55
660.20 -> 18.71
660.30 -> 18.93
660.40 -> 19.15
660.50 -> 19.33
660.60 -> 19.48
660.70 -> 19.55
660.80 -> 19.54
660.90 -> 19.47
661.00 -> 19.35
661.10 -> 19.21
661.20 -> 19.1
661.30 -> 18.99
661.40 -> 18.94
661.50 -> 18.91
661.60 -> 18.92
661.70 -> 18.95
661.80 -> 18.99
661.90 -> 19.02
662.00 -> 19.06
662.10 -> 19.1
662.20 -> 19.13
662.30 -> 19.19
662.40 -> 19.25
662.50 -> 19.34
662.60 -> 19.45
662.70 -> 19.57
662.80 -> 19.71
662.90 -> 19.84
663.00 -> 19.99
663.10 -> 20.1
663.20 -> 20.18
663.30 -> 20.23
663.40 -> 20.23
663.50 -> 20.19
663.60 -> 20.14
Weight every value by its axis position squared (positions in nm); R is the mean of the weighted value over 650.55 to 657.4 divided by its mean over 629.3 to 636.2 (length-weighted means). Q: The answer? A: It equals 1.4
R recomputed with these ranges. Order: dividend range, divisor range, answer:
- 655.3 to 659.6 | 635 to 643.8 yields 1.63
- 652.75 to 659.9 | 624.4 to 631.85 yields 1.59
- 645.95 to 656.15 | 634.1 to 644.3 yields 1.17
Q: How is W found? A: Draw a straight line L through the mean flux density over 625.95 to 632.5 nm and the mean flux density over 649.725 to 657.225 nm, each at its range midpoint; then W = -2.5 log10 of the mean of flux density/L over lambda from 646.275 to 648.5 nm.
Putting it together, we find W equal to 0.13 mag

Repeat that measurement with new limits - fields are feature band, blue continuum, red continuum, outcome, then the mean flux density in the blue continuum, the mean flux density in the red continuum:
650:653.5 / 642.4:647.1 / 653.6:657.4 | 0.32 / 19.7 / 30.9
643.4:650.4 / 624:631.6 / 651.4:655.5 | 0.07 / 18.8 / 22.4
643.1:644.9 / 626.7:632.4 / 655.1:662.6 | 0.17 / 19.2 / 26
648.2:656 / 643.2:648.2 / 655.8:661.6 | 0.05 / 20.1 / 26.5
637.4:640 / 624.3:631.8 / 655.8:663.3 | 0.05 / 18.9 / 24.9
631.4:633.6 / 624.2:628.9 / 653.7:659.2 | 0.03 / 18.6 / 29.7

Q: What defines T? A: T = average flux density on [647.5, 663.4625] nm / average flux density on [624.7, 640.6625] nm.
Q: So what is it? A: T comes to 1.2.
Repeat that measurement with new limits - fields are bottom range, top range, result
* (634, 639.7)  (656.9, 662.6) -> 1.12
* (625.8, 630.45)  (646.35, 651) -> 1.10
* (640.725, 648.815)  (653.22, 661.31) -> 1.32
